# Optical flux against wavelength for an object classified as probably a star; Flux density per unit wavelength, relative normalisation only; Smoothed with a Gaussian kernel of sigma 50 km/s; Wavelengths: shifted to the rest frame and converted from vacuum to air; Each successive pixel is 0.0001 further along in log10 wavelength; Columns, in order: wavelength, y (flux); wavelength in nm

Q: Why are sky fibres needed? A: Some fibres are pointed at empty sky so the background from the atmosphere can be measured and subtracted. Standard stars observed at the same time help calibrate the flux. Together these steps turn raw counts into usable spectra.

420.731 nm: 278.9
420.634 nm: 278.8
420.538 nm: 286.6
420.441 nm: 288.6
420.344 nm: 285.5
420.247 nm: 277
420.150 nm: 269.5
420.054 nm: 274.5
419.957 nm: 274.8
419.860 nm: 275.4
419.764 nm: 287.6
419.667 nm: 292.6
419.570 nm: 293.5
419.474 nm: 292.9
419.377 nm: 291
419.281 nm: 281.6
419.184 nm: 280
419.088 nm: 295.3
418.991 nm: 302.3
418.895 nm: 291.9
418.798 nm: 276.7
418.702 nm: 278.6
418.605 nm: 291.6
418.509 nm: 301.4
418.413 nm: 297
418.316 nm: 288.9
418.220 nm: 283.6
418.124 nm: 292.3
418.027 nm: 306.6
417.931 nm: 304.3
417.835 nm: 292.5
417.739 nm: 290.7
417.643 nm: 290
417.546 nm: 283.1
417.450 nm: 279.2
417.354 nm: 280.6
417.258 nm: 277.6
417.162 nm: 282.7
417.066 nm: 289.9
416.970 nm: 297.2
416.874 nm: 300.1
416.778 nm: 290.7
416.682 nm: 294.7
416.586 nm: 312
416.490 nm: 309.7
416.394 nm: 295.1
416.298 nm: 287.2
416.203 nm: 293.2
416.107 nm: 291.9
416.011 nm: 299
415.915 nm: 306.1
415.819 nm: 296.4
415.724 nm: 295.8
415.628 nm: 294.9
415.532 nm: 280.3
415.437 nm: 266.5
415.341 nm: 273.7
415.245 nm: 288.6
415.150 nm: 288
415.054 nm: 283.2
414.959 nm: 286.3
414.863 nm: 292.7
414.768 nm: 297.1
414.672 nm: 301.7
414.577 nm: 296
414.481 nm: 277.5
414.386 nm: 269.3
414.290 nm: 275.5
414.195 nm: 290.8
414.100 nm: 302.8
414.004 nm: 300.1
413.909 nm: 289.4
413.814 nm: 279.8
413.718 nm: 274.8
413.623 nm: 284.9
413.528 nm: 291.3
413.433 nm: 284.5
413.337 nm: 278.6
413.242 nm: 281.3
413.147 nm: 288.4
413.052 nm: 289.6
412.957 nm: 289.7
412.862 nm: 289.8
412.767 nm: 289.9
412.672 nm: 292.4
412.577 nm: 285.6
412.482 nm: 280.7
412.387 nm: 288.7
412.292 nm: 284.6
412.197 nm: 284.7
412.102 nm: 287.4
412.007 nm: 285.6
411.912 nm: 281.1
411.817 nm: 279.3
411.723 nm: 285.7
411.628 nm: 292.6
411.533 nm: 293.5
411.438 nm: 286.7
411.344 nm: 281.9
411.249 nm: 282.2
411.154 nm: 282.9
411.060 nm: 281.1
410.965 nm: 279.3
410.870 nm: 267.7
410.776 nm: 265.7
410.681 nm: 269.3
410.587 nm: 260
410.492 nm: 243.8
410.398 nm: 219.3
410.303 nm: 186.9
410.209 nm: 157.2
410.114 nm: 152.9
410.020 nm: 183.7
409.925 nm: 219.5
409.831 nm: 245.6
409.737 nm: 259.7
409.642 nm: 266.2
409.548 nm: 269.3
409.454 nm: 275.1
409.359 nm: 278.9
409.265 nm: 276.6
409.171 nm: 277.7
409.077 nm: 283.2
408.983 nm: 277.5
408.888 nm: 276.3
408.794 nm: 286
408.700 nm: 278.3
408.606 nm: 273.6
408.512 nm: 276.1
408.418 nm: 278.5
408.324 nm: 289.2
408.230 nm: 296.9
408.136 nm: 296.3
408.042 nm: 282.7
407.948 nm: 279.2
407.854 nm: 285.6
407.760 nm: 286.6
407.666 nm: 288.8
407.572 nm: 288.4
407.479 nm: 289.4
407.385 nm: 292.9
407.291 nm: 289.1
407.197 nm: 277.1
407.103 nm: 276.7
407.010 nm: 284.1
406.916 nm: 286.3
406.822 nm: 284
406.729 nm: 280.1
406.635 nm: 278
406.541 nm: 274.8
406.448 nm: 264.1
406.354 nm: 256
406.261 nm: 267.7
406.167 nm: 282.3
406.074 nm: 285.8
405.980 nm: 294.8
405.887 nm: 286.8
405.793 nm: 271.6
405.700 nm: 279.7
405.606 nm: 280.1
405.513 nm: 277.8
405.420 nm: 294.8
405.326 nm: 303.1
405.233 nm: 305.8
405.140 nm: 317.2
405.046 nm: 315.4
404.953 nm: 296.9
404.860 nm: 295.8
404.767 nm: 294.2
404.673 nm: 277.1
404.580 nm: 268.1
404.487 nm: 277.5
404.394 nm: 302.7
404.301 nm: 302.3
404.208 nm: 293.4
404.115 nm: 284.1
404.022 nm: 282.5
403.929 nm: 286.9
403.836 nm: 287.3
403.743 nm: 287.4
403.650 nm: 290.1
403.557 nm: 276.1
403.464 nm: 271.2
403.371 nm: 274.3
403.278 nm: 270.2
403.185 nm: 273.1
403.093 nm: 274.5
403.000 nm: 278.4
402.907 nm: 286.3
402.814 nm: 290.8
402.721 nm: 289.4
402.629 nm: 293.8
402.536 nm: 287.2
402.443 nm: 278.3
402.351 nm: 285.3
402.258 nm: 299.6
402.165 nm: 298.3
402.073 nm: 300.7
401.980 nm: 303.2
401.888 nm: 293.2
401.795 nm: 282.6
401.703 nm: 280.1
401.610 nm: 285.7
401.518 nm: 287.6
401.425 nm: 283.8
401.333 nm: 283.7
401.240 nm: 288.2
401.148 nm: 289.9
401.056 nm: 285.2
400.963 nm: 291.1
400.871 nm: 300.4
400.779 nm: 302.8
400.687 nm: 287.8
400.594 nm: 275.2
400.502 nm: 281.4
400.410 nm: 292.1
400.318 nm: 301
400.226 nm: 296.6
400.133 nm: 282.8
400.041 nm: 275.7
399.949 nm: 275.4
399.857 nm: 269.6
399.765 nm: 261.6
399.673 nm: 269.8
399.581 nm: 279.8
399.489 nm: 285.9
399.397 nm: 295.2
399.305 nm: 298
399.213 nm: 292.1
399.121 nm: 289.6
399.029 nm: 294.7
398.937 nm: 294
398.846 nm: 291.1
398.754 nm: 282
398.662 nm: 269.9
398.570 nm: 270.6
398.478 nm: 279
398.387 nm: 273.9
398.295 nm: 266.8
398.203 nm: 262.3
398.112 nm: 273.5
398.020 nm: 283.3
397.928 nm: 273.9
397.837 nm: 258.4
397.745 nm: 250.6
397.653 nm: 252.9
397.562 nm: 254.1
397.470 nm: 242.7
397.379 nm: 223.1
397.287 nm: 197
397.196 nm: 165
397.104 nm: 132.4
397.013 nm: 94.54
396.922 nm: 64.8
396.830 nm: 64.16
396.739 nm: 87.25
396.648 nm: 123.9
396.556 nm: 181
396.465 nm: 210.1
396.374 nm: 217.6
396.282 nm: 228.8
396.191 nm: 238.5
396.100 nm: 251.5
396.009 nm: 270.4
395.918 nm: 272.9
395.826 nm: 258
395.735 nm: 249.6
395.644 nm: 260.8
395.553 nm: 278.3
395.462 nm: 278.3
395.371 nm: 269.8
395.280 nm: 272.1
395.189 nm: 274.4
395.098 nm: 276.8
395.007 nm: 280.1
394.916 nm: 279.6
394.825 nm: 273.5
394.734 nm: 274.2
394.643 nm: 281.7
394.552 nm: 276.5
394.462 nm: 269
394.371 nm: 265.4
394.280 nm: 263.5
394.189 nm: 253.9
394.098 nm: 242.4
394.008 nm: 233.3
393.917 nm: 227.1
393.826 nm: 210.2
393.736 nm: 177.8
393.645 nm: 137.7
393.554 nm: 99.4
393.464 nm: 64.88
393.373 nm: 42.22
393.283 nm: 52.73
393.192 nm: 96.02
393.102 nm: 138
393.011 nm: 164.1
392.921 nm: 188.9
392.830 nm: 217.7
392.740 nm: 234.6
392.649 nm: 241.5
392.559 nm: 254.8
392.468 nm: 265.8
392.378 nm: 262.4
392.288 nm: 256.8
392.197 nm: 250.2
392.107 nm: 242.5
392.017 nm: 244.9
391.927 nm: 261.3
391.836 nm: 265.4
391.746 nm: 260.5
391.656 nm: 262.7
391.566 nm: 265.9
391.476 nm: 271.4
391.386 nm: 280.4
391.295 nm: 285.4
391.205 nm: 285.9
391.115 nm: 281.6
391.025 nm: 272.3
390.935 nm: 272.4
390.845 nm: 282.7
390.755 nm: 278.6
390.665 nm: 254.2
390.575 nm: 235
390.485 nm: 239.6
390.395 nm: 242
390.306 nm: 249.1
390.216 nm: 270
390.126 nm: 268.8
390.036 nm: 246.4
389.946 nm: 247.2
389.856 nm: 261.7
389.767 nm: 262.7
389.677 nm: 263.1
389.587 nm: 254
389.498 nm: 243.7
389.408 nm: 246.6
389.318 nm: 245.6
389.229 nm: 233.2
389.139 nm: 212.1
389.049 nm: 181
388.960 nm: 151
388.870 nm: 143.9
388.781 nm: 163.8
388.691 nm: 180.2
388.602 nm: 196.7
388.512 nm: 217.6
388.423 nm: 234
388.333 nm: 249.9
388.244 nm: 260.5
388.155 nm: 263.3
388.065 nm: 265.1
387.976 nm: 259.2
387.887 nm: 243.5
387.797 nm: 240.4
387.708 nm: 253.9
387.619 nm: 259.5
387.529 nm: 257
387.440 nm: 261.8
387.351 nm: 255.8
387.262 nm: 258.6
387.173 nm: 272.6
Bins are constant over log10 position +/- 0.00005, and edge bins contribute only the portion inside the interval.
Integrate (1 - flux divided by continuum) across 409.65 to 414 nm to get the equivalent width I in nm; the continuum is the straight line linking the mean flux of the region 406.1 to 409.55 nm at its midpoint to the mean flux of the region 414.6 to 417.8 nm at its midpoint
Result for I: 0.26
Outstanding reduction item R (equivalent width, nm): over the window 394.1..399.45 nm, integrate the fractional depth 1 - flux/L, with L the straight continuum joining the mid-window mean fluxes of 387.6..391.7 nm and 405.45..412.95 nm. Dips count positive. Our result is 0.22 nm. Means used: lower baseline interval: 245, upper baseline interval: 273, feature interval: 245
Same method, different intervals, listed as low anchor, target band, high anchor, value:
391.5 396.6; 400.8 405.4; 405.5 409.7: -0.44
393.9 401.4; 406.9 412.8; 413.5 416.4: 0.16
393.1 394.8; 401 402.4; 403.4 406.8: -0.18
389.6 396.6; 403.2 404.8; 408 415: -0.15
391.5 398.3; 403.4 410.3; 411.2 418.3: -0.40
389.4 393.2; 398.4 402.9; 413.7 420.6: -0.39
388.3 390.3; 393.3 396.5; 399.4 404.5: 0.24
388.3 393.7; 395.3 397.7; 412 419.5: 0.32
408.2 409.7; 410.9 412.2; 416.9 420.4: -0.02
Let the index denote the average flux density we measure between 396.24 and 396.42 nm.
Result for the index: 222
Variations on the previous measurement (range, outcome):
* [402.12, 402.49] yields 290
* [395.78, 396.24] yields 258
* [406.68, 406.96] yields 283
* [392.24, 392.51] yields 262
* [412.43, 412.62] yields 283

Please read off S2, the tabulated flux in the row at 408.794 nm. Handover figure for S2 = 286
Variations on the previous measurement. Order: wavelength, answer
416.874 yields 300.1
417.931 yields 304.3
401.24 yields 288.2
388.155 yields 263.3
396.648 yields 123.9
